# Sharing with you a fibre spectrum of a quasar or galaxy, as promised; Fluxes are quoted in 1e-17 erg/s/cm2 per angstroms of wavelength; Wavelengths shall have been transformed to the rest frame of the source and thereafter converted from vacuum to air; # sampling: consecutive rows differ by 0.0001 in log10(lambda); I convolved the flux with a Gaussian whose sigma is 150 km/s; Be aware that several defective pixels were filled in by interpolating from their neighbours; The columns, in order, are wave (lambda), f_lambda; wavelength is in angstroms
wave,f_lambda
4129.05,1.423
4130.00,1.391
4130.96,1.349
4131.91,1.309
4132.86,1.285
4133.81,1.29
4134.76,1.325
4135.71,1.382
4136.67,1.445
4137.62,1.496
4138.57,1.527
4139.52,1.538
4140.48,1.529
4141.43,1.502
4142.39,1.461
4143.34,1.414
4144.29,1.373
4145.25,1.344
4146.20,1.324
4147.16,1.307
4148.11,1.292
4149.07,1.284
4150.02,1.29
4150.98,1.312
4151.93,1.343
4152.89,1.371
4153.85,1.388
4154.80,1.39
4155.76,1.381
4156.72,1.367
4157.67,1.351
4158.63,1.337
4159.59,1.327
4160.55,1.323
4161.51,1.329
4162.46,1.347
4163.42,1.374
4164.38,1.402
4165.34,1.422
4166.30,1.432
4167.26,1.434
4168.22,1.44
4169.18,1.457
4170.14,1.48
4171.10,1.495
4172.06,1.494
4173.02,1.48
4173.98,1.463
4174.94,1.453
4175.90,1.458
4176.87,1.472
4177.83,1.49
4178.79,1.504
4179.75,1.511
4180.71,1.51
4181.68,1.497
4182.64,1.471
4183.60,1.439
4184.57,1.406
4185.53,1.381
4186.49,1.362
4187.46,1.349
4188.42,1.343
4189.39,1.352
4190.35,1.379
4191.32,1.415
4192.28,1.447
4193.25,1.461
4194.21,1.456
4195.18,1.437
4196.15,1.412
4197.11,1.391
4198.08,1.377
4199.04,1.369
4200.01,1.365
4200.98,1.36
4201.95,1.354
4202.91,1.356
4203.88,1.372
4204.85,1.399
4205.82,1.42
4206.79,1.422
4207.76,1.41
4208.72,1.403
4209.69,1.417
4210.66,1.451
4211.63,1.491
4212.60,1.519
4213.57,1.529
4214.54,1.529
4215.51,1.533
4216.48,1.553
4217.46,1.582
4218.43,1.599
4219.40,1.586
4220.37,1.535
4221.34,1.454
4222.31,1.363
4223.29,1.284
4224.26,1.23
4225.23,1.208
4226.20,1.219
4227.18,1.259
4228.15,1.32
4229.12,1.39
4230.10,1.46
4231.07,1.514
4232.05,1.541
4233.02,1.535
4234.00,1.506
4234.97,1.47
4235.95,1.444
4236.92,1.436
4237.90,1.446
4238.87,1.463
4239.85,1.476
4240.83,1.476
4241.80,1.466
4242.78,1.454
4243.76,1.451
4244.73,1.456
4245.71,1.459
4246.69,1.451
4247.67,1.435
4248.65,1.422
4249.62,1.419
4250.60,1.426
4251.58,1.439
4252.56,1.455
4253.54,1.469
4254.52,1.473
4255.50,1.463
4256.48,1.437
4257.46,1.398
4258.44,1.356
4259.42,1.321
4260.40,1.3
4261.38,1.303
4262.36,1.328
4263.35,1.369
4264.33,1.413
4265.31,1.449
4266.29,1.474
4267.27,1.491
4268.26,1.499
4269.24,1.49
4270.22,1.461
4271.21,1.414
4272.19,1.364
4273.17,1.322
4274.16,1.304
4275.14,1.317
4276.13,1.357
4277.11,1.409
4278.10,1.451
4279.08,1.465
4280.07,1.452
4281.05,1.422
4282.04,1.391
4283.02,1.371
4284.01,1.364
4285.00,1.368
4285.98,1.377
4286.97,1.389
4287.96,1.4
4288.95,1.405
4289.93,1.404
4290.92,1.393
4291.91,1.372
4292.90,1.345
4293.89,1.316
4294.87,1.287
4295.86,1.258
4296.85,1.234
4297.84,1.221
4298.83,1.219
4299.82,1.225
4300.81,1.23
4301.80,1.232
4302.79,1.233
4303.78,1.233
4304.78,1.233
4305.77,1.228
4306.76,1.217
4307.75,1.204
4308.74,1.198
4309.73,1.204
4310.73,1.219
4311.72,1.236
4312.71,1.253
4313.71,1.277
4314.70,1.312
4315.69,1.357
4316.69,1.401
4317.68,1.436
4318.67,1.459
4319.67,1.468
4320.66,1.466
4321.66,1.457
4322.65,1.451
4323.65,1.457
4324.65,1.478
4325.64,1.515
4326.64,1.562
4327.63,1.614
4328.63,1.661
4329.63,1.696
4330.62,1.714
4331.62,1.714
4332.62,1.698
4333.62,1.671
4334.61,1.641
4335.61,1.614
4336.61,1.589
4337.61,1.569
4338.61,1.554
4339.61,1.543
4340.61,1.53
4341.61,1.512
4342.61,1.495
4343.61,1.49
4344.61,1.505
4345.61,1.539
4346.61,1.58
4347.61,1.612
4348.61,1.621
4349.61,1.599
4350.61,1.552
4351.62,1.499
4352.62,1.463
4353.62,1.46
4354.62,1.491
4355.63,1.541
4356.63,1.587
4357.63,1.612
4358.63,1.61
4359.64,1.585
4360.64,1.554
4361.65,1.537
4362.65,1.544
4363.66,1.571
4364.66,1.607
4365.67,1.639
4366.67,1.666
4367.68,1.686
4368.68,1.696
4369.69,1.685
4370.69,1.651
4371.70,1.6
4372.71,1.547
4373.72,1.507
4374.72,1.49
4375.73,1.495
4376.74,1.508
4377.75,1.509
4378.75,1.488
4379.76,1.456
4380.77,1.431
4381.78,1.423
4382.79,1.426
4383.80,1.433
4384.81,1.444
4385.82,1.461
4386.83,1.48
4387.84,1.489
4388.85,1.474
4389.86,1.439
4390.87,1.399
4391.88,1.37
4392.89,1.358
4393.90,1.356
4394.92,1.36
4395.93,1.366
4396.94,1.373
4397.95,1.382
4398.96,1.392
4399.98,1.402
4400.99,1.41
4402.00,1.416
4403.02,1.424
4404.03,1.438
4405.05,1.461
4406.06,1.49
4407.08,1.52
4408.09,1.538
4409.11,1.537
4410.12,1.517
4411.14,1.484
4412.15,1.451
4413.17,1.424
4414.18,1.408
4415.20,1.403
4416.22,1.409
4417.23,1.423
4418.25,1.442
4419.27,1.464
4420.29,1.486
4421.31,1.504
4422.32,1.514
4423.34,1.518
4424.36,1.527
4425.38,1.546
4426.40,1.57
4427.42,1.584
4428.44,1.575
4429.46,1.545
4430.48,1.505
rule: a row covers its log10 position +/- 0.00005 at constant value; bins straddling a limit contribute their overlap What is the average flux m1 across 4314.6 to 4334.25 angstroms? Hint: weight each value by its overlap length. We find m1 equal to 1.54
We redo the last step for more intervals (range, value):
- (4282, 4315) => 1.29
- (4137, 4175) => 1.4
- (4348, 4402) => 1.5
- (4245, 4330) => 1.38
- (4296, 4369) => 1.47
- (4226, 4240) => 1.43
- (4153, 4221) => 1.43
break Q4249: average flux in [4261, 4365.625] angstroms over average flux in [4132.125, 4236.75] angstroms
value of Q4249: 1.02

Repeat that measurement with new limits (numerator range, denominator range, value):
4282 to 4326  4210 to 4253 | 0.92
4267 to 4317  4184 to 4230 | 0.94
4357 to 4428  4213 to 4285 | 1.05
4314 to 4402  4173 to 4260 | 1.06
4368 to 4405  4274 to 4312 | 1.11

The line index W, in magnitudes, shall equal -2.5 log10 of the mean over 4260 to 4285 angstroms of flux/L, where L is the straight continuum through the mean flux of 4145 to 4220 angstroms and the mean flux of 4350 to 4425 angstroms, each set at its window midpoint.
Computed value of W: 0.04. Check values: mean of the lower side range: 1.42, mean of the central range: 1.4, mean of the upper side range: 1.49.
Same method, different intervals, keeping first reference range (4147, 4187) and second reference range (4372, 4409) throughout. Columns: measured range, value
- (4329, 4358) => -0.100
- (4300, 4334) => 0.023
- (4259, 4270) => 0.014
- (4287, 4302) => 0.097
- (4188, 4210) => 0.013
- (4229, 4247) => -0.038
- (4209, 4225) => -0.043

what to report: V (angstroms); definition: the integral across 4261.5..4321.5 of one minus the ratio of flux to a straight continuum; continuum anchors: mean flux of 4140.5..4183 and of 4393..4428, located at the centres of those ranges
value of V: 3.7 angstroms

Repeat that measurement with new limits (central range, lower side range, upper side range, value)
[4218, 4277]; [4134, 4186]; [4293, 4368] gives 0.8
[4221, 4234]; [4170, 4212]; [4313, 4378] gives 0.7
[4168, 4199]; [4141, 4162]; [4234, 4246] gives -1.0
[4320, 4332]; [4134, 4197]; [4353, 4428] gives -0.8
